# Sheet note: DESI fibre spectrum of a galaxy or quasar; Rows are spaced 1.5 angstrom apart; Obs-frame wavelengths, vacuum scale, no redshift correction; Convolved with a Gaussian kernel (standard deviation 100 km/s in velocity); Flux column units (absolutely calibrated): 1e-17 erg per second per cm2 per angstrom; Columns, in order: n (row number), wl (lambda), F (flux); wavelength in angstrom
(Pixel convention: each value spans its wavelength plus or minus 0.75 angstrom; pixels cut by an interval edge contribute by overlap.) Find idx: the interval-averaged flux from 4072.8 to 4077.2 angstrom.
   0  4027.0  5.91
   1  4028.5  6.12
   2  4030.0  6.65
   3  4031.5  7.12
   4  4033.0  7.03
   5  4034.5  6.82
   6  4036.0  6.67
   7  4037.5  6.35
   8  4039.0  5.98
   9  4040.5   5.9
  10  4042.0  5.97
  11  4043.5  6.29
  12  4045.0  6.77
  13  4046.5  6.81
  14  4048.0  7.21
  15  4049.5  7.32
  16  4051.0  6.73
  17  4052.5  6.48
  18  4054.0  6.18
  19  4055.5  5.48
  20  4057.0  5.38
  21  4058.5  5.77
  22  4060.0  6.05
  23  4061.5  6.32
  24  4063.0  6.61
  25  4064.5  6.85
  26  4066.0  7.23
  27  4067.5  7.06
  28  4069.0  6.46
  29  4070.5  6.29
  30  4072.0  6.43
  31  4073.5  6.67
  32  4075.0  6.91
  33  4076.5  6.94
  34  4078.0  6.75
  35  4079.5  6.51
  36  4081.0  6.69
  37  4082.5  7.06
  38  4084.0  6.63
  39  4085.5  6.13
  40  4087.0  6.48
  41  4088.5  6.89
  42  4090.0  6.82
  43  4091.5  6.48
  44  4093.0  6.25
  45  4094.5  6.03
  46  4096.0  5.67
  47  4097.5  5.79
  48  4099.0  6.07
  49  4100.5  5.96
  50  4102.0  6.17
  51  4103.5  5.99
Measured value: 6.84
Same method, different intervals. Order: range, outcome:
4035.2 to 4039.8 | 6.33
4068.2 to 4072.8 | 6.4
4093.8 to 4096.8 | 5.85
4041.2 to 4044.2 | 6.12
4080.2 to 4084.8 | 6.78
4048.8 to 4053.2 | 6.84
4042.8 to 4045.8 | 6.54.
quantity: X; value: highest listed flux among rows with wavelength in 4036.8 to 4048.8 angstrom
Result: 7.21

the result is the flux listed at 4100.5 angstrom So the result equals 5.96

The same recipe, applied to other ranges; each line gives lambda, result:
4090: 6.82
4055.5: 5.48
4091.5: 6.48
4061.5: 6.32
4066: 7.23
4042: 5.97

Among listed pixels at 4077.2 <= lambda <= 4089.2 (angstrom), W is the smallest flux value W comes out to 6.13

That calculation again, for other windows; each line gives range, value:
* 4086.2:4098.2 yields 5.67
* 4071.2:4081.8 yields 6.43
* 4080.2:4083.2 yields 6.69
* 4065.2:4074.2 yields 6.29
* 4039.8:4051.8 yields 5.9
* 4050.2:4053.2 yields 6.48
